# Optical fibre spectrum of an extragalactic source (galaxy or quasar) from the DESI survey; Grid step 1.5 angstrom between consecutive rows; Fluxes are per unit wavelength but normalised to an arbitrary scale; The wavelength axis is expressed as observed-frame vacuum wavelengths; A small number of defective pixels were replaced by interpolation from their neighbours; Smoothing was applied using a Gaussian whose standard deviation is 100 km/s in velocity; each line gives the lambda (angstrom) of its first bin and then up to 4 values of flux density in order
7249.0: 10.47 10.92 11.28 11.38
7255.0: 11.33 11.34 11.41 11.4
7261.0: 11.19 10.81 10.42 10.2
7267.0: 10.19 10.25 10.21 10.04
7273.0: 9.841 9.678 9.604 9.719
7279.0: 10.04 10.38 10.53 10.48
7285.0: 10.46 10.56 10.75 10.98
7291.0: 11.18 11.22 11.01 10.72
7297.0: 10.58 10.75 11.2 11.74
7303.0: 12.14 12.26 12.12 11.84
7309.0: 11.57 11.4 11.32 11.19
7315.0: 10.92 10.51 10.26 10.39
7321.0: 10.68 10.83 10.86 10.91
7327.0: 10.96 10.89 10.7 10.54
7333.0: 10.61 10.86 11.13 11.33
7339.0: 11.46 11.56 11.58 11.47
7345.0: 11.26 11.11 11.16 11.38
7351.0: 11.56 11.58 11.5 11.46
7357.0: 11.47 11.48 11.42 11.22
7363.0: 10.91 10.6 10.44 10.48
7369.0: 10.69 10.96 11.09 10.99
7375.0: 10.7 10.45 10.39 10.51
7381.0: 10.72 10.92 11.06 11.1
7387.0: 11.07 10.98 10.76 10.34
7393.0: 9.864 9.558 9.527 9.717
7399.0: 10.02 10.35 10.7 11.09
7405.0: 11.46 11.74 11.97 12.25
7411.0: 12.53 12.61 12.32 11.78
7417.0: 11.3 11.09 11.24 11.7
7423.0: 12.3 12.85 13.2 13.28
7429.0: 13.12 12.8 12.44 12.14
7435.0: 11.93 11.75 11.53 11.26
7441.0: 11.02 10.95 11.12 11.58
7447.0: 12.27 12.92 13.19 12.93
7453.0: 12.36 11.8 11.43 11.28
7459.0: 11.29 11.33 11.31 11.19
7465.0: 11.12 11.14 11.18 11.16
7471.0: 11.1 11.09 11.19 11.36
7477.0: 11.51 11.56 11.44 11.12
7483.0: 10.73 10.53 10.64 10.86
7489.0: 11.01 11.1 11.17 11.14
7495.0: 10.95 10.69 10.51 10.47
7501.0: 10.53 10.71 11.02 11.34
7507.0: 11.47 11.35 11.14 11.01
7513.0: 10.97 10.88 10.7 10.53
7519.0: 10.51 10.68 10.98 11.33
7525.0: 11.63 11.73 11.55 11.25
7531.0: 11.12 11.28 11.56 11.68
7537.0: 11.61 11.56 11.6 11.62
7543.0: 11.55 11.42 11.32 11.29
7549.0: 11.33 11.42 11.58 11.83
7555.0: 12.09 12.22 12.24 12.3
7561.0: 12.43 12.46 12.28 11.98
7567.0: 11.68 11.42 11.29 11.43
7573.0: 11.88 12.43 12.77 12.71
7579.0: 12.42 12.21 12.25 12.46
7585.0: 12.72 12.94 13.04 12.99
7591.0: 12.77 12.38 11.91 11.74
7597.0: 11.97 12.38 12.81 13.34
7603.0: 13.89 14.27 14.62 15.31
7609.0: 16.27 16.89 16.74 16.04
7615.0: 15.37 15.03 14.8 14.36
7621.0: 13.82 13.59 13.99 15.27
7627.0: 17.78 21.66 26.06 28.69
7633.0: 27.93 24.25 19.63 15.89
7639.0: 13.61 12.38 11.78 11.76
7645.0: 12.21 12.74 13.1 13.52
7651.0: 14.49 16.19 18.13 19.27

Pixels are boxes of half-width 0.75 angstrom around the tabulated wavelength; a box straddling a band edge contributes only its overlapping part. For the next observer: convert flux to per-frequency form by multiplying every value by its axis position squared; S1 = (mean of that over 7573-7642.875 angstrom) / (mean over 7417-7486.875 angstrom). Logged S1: 1.35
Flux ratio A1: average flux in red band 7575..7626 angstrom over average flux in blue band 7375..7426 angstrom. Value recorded 1.23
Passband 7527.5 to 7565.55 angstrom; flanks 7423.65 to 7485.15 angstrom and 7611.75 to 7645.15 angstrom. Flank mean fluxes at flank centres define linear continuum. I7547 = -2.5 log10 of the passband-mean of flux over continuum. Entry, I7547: 0.24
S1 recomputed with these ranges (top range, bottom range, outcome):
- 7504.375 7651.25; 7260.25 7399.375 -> 1.31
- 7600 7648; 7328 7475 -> 1.53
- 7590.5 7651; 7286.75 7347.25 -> 1.52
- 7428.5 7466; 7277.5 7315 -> 1.11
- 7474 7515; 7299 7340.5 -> 1.04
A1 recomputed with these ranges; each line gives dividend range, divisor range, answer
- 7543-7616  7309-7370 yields 1.16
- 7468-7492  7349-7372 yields 1.00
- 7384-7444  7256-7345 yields 1.06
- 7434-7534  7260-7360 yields 1.03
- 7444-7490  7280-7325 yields 1.04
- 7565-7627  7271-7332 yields 1.24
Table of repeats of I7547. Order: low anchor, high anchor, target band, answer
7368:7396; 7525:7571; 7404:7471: -0.08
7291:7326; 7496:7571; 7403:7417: -0.07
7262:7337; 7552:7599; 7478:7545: 0.07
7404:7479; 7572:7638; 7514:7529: 0.22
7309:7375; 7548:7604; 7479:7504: 0.09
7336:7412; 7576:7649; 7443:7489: 0.10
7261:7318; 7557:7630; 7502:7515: 0.16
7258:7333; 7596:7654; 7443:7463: 0.12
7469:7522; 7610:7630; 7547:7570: 0.15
